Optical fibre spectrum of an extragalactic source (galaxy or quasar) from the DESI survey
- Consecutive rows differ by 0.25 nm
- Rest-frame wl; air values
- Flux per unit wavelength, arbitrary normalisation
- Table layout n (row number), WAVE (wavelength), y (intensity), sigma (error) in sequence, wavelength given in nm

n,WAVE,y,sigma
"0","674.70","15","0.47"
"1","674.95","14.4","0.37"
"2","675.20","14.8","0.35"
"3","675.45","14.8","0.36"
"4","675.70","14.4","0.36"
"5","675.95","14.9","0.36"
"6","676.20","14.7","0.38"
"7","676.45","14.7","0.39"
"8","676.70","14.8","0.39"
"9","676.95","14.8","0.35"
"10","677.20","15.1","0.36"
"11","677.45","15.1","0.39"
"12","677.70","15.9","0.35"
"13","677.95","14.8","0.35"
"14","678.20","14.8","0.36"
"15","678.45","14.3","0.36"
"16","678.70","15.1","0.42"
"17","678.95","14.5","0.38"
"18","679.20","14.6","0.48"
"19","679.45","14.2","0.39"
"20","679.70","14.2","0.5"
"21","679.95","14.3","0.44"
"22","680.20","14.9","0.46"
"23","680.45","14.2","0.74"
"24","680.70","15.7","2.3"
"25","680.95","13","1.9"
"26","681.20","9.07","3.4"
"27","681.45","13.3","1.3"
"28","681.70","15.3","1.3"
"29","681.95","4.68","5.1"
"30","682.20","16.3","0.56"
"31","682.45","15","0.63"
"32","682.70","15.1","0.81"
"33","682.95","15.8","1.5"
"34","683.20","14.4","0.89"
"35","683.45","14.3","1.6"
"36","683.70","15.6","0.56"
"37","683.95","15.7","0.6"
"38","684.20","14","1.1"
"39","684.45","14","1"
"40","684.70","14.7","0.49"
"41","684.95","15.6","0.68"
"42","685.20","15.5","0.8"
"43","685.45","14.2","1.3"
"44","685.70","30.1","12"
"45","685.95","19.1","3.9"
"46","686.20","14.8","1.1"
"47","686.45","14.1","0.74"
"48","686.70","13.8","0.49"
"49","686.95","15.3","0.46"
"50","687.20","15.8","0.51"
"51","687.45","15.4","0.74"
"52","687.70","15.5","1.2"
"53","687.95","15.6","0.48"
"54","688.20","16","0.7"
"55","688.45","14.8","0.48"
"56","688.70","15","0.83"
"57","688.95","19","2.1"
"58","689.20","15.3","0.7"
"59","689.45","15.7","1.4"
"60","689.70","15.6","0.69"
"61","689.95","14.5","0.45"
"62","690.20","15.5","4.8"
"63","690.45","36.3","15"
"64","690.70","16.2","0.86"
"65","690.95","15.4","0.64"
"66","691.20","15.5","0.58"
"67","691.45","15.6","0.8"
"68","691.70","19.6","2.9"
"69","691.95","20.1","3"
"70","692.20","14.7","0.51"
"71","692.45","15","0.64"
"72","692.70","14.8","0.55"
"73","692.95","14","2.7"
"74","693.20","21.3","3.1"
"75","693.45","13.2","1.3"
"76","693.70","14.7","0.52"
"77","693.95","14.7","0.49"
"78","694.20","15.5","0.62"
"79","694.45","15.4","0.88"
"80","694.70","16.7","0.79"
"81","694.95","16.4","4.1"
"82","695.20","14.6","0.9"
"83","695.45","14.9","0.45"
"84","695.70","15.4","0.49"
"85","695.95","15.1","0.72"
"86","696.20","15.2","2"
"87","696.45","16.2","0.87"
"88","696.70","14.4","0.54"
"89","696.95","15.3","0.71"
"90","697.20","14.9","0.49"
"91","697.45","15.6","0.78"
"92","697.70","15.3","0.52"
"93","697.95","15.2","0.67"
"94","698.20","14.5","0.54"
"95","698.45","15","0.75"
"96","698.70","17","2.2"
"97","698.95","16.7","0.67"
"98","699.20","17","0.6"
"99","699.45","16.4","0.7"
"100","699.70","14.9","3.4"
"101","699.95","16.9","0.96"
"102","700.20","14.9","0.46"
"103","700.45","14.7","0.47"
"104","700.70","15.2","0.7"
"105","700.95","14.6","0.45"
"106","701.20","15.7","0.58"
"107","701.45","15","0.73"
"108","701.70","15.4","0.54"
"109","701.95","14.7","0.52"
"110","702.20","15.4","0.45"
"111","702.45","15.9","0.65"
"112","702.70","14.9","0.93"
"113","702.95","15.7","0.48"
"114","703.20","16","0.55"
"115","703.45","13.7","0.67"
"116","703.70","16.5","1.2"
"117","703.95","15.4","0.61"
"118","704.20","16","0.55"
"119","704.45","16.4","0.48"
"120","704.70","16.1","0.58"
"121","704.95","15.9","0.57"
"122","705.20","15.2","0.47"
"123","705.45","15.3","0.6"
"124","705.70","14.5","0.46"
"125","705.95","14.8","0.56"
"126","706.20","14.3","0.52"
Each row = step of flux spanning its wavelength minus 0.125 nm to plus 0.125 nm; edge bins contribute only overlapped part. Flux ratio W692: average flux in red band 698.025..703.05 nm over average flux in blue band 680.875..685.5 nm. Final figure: 1.1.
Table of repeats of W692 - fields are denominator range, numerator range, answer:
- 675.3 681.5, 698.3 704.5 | 1.08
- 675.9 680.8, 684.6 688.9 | 1.10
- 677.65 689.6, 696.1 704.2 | 1.03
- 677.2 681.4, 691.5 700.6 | 1.10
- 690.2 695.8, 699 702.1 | 0.92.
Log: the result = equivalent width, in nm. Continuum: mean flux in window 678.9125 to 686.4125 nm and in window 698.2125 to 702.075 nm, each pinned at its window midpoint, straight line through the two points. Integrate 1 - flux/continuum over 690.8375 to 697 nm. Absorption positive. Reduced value -0.17 nm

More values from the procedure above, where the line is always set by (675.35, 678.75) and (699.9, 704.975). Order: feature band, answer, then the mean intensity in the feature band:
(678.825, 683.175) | 0.34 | 13.8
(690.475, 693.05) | -0.29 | 16.9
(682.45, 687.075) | -0.25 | 15.9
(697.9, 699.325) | -0.05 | 15.9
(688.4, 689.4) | -0.06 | 16.1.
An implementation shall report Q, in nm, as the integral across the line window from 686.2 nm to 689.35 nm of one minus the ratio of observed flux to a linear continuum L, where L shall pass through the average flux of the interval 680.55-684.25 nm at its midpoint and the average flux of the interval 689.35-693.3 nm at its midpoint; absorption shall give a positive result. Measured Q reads 0.11 nm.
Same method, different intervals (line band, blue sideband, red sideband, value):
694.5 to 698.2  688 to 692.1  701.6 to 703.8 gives 0.24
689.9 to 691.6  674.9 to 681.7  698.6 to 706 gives -0.41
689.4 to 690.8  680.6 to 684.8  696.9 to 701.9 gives -0.44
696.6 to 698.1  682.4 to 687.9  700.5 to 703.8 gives 0.03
